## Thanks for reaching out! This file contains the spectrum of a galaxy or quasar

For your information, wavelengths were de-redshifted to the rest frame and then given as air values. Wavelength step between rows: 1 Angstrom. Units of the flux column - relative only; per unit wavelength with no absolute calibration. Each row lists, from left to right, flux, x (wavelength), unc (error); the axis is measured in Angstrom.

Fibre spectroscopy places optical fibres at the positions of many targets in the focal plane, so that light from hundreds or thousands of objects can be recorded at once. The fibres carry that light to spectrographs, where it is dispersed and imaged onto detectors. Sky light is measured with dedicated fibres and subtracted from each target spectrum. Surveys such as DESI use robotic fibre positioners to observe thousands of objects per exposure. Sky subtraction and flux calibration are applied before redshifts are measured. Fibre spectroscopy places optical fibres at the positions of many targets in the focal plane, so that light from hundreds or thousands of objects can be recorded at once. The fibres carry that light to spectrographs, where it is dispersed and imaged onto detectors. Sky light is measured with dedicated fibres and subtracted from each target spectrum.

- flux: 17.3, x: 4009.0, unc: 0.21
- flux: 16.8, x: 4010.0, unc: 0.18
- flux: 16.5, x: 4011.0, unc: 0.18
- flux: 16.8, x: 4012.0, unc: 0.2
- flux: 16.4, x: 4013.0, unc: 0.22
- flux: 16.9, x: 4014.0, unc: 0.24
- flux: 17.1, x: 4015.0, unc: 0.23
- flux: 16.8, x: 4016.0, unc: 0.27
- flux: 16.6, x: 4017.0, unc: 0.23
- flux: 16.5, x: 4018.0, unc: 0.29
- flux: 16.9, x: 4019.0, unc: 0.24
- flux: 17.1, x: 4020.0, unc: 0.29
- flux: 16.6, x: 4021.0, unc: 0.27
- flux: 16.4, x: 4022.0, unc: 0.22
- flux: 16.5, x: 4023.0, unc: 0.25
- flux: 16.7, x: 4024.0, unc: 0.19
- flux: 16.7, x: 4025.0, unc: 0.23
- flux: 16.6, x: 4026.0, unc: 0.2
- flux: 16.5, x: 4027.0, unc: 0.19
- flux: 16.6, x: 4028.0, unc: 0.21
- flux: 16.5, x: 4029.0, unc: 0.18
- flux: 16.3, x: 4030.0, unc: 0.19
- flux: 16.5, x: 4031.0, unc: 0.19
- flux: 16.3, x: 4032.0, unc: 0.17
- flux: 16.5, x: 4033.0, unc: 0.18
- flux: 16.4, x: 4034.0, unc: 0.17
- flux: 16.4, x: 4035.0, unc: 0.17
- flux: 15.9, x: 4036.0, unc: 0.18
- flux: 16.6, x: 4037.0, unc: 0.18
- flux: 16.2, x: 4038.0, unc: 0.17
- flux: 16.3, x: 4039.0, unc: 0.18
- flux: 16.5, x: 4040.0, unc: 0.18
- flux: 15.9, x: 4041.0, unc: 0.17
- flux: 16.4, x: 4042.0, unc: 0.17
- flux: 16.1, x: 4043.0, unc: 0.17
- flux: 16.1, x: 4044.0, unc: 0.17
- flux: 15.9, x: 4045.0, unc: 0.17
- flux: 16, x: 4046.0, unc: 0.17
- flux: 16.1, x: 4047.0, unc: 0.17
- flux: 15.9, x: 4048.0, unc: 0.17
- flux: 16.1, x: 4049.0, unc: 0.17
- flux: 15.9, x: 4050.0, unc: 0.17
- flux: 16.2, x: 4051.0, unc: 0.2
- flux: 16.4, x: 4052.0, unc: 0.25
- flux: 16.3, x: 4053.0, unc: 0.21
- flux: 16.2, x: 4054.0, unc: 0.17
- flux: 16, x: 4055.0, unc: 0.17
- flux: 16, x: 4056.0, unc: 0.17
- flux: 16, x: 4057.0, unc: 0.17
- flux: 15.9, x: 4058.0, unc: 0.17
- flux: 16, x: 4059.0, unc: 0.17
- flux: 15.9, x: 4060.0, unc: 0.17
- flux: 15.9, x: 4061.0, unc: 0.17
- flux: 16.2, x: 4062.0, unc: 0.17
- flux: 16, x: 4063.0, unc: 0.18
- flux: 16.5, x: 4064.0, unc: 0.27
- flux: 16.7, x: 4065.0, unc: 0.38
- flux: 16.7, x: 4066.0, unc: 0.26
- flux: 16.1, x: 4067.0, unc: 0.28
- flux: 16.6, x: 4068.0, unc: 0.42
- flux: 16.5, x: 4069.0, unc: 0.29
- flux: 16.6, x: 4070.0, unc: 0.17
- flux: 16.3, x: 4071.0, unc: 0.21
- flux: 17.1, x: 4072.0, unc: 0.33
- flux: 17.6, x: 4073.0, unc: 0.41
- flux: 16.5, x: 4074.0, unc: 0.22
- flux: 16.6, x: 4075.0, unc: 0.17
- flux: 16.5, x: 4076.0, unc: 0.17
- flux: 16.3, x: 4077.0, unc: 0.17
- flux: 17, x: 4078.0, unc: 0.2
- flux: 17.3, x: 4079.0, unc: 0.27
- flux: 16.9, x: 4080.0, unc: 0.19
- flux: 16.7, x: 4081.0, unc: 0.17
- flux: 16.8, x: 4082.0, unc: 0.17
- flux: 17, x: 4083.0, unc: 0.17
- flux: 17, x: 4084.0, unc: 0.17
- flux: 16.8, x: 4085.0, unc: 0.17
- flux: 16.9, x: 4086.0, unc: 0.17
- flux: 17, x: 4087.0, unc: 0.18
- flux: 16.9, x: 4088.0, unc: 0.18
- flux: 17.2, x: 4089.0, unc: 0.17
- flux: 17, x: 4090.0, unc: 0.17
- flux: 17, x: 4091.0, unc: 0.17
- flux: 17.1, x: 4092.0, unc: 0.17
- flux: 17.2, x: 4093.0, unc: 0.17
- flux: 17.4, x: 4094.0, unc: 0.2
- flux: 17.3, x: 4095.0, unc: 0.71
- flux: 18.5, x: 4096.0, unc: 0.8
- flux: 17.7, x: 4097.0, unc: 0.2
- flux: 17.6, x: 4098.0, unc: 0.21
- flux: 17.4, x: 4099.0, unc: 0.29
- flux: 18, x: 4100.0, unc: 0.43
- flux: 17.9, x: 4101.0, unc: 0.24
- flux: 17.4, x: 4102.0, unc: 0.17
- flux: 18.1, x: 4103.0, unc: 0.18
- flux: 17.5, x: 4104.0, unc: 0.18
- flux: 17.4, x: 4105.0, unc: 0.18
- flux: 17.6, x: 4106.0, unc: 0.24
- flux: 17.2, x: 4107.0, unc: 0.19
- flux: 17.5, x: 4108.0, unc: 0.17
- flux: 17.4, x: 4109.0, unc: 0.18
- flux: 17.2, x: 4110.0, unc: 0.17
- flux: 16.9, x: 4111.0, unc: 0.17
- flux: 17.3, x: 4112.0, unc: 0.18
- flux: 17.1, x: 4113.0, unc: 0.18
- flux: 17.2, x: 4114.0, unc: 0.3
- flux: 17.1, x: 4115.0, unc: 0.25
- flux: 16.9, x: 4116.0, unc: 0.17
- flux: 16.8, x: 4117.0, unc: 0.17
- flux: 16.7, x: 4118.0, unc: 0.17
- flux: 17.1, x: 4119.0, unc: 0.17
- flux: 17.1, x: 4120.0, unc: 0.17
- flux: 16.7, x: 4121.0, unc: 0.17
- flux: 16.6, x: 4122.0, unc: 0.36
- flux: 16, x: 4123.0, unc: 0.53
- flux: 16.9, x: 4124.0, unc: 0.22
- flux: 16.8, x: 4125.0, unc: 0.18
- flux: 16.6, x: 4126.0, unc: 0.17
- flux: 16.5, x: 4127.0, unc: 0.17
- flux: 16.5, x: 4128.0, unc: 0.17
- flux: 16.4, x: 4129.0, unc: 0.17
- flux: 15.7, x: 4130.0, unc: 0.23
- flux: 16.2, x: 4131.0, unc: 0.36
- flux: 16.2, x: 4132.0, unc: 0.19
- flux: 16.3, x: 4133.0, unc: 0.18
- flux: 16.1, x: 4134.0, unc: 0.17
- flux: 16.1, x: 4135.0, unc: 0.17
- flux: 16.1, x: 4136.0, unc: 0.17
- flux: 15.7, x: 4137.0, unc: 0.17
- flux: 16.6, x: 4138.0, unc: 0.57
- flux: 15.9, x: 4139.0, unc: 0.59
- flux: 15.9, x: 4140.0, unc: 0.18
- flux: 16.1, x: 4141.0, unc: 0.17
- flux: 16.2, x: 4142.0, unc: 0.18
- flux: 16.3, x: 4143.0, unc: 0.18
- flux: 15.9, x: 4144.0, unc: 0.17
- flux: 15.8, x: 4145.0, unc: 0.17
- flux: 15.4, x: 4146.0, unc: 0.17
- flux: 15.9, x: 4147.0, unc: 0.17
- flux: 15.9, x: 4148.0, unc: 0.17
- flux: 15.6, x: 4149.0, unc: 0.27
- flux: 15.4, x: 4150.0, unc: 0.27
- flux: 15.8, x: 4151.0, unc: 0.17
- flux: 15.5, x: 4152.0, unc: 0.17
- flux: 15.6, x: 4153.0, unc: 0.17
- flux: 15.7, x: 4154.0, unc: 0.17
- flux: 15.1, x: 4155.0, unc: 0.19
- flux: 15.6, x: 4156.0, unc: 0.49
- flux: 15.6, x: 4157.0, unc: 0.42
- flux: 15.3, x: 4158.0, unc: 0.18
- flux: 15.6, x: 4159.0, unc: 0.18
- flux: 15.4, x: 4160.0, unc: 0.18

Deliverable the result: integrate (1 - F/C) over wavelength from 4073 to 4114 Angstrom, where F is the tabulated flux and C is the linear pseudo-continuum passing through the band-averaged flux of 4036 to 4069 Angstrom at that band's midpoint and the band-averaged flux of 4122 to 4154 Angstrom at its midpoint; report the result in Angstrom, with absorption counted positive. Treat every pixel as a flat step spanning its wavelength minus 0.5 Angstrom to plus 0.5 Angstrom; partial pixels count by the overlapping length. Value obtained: -2.8 Angstrom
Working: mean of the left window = 16.2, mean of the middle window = 17.2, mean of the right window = 16.1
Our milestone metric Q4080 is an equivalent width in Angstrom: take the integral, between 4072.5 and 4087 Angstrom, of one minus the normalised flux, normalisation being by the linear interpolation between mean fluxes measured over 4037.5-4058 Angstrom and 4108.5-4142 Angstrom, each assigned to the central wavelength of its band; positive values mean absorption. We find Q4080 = -0.49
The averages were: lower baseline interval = 16.1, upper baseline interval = 16.6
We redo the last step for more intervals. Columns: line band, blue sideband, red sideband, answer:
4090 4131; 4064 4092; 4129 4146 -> -1.81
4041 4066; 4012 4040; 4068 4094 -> 0.89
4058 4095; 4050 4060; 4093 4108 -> 0.22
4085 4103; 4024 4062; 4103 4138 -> -0.88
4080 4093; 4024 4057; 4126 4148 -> -0.62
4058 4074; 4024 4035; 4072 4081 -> 0.32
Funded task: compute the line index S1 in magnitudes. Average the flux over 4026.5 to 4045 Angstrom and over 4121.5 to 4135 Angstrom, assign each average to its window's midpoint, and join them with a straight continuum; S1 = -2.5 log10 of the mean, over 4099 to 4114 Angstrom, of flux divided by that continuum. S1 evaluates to -0.07 mag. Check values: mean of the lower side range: 16.3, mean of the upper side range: 16.4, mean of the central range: 17.5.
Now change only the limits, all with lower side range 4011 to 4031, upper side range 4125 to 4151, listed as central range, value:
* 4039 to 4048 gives 0.03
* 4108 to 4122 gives -0.06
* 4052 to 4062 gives 0.03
